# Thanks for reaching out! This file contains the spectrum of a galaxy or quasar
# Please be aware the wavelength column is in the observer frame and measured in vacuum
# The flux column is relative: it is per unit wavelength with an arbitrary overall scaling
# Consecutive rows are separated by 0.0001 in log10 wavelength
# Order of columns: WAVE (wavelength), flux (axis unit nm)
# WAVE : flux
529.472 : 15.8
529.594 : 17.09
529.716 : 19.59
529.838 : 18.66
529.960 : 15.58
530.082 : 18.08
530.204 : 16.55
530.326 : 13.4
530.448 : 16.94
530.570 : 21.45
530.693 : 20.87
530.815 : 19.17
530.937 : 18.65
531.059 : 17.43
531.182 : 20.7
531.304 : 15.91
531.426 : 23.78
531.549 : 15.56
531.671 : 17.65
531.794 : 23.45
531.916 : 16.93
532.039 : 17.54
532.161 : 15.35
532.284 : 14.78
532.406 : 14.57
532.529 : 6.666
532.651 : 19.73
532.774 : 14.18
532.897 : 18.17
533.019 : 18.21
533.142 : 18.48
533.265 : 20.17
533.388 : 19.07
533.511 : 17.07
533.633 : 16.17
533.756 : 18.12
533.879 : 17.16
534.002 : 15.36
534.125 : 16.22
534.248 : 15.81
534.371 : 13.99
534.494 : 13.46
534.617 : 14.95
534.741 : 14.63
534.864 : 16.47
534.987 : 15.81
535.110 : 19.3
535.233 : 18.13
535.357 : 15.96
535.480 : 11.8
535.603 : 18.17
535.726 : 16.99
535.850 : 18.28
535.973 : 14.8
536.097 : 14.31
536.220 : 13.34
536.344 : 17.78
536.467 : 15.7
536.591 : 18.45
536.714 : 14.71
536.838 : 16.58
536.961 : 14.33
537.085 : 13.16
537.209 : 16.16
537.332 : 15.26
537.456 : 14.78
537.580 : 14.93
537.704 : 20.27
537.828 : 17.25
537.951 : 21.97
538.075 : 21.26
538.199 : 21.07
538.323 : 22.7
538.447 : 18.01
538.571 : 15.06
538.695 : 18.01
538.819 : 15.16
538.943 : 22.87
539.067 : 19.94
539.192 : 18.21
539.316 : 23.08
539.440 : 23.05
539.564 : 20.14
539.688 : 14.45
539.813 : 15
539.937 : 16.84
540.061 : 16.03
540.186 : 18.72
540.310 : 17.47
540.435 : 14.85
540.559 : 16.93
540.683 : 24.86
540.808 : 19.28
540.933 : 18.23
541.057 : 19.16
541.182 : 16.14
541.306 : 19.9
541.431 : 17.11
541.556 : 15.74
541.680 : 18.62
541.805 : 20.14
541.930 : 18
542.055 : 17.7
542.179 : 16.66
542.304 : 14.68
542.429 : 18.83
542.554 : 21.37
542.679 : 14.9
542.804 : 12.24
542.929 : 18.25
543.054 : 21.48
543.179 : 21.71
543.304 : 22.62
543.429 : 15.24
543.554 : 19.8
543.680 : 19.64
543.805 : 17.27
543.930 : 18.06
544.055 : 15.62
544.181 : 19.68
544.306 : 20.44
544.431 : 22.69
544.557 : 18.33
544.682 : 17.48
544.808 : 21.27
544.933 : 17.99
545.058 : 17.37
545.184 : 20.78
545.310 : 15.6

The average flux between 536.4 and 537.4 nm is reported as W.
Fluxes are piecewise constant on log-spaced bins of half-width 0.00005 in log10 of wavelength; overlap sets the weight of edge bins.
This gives 15.6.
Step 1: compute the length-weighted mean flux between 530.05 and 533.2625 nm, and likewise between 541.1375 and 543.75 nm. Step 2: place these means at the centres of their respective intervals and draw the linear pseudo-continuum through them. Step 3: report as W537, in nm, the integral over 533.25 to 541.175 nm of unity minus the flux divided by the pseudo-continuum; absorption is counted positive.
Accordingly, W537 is 0.25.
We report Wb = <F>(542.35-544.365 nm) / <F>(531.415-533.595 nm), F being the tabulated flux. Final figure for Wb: 1.08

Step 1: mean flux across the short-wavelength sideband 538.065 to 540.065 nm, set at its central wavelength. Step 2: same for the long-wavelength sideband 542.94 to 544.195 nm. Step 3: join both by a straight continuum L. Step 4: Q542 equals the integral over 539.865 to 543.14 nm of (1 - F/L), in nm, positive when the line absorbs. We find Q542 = 0.19 nm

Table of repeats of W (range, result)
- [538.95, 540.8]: 18.7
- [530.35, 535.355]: 17.2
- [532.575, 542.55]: 17.4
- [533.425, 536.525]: 16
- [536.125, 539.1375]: 17.4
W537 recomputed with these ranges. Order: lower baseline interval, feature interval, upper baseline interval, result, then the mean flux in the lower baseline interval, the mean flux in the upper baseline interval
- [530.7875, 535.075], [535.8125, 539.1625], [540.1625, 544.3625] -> 0.058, 16.9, 18.3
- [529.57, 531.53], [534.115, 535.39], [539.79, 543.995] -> 0.165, 18.3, 18.1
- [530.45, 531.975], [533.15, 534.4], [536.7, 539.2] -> 0.107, 19.2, 17.7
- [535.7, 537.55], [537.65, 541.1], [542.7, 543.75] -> -0.420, 15.6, 18.7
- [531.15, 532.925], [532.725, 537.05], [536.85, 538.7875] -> 0.224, 16.9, 17.6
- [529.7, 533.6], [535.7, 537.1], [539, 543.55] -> 0.171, 17.6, 18.3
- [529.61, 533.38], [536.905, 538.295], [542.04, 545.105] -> 0.046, 17.6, 18.5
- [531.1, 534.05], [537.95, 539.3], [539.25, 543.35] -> -0.113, 17.3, 18.3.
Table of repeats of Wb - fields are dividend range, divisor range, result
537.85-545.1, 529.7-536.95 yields 1.10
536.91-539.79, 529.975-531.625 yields 1.00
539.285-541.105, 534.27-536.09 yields 1.16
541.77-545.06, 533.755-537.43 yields 1.17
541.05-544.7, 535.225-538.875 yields 1.09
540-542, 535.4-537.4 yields 1.16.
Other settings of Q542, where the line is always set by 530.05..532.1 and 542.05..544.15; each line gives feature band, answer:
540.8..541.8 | 0.00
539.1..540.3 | -0.01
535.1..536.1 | 0.10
